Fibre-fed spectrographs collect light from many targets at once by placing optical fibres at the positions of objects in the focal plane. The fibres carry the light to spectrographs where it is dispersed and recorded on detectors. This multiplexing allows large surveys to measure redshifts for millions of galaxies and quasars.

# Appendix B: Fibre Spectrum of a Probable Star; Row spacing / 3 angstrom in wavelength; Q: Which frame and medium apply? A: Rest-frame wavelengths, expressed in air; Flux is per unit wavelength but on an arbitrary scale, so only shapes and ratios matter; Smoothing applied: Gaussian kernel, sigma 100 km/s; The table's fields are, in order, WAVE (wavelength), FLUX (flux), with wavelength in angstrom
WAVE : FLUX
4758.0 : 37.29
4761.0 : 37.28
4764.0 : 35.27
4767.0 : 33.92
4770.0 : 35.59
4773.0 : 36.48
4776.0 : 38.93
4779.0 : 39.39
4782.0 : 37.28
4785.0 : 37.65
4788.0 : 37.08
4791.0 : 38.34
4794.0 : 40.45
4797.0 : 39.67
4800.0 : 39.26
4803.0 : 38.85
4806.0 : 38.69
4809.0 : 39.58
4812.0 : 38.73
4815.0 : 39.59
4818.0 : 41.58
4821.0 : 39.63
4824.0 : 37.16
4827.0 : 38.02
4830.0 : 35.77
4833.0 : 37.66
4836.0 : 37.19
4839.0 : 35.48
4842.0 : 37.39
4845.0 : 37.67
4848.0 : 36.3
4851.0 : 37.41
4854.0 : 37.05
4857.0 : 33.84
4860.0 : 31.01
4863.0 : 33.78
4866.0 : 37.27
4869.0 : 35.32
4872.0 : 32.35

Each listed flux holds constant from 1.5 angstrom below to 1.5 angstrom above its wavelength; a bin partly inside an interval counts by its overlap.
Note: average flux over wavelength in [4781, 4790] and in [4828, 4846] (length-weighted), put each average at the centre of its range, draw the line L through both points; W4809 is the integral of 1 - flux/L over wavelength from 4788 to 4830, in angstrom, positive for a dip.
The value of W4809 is -2.1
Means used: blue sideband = 37.4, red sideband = 36.9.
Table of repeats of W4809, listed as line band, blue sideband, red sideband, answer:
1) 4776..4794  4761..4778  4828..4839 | -0.9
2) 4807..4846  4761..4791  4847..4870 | -2.4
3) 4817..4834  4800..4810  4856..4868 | -0.4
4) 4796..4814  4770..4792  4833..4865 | -1.0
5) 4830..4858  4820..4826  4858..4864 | -1.3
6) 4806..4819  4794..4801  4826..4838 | -0.4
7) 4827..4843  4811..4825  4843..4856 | 0.6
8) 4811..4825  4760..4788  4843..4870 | -1.3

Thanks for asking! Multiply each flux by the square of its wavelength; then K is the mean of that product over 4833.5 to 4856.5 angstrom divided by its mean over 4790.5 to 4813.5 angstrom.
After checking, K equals 0.96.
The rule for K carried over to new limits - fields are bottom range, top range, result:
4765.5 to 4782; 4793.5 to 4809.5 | 1.08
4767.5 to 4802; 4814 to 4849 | 1.01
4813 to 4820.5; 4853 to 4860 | 0.87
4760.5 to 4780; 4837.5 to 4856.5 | 1.04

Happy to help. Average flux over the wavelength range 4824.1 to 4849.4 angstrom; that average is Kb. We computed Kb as 36.9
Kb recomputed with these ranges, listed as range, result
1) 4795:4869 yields 37.4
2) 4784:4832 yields 38.8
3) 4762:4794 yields 37.2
